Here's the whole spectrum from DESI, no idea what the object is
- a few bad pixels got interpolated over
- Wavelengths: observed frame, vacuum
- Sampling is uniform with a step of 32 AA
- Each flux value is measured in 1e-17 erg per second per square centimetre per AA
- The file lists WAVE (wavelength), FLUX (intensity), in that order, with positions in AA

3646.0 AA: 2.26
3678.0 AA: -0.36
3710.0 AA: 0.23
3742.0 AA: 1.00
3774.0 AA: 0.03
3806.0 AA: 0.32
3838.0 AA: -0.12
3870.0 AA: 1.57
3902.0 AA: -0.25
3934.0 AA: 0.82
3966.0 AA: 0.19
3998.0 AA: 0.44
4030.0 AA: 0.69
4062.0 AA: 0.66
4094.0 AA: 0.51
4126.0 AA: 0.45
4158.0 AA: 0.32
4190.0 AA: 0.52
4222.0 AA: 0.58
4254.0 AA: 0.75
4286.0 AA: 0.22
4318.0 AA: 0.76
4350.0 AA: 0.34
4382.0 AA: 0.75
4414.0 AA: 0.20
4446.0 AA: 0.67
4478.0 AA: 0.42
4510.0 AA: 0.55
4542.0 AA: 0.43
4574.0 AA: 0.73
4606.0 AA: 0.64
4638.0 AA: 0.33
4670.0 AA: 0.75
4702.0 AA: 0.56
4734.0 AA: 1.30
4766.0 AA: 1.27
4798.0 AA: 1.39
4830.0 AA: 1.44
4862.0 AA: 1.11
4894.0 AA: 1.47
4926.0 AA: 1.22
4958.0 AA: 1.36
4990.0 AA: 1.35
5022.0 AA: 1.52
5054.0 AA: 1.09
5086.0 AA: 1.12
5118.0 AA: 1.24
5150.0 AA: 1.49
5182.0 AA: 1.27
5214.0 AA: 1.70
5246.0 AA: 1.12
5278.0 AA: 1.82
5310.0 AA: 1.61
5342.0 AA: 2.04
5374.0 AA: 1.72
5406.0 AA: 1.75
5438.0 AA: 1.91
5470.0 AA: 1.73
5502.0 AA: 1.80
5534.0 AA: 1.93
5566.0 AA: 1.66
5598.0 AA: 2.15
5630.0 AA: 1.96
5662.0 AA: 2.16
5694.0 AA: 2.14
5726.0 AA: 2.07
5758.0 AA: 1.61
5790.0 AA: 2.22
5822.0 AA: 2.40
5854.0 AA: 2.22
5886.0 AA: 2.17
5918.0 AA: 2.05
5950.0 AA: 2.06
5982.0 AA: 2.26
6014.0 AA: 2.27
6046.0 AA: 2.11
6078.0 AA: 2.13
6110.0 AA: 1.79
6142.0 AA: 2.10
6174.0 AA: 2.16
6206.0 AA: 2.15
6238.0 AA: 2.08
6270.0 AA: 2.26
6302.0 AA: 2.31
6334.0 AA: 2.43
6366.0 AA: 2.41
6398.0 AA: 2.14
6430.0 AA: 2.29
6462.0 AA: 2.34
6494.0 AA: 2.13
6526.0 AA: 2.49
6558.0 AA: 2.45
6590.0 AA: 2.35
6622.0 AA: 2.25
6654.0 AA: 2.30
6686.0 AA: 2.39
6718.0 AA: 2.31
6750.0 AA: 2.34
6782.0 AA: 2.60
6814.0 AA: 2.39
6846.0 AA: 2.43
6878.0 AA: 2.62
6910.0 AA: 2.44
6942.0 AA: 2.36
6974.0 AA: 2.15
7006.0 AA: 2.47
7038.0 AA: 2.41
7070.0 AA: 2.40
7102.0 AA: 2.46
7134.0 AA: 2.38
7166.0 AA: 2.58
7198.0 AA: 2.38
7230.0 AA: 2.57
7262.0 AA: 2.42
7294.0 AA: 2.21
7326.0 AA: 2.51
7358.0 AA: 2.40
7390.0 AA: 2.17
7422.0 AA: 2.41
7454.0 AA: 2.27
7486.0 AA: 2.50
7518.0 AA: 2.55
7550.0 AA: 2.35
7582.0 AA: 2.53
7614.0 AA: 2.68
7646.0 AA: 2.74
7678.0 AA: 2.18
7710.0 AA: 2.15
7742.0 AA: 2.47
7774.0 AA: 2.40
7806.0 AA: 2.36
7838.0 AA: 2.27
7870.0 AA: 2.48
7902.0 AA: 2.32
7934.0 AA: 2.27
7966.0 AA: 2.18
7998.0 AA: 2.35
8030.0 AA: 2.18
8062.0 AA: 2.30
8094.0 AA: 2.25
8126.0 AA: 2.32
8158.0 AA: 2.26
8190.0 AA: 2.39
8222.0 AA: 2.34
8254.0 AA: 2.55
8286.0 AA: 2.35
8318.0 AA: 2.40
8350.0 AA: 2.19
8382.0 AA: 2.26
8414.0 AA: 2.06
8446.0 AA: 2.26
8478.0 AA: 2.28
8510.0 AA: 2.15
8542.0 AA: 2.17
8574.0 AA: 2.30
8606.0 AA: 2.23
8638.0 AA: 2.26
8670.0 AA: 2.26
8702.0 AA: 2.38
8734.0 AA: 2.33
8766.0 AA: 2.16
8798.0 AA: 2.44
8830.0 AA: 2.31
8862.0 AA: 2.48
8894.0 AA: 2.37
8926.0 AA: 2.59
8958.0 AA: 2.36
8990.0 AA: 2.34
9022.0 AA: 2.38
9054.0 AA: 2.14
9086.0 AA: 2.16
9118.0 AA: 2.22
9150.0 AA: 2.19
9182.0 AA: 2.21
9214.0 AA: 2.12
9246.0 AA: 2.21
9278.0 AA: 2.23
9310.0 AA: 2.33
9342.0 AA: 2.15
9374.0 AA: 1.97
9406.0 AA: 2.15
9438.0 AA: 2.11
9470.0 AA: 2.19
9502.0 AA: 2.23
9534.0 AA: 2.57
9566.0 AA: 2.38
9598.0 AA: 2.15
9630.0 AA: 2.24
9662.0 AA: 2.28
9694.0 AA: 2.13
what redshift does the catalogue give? 0.182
